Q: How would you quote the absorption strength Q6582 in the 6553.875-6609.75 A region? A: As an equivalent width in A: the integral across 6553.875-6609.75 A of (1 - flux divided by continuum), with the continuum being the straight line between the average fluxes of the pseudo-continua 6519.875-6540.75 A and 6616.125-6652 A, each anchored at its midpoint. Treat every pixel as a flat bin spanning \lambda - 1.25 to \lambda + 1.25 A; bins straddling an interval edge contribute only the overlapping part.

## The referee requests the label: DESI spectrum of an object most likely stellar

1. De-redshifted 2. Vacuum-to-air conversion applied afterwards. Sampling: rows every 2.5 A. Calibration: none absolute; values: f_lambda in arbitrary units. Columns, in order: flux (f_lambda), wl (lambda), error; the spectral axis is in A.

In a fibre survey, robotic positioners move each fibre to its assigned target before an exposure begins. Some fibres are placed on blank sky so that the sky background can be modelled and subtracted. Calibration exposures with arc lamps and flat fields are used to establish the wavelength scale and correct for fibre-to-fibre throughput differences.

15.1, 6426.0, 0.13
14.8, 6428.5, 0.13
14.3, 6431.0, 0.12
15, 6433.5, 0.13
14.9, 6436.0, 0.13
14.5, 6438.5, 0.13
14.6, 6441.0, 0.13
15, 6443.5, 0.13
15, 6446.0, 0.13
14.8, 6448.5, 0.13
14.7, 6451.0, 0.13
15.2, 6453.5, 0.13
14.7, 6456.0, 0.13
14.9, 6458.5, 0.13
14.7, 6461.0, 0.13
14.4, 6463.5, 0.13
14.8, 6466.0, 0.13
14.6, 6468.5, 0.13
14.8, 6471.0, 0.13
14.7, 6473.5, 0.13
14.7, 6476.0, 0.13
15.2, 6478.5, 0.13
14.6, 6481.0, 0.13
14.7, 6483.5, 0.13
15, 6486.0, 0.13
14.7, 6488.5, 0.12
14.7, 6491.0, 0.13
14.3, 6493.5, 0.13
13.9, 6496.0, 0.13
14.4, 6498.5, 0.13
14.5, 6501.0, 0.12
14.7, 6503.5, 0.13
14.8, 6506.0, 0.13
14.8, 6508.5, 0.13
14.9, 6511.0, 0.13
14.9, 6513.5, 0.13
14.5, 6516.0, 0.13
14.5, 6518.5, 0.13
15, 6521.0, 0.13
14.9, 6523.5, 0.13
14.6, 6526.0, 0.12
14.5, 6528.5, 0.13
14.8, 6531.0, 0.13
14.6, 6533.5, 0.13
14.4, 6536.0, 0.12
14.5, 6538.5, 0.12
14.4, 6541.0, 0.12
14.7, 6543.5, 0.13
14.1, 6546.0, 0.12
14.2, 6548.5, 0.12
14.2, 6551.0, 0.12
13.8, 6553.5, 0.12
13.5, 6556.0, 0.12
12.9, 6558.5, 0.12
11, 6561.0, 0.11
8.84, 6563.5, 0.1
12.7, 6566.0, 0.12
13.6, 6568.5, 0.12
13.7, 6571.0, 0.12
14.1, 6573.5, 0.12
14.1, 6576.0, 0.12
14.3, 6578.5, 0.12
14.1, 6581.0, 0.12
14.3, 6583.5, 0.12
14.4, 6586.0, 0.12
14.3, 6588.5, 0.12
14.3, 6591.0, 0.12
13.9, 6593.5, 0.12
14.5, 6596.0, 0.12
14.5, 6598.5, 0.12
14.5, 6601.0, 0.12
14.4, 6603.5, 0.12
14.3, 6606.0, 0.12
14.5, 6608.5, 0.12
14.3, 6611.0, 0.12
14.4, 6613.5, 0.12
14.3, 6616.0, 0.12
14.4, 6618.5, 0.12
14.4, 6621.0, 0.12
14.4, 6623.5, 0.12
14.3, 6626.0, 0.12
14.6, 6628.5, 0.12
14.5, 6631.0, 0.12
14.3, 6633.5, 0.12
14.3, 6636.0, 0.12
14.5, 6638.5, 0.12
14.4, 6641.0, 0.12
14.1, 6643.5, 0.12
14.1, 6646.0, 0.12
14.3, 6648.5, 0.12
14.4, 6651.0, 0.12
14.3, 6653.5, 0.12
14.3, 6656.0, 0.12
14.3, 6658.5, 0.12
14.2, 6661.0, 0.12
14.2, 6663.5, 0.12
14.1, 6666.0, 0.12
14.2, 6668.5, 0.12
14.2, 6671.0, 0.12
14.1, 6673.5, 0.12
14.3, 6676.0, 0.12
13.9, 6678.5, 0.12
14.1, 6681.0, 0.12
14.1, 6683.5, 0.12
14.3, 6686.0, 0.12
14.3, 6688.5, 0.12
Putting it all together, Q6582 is 3.2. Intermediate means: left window 14.6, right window 14.4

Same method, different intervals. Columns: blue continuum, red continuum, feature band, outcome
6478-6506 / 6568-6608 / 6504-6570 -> 2.0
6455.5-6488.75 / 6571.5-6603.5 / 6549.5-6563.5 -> 1.6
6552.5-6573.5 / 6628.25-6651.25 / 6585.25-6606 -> -1.6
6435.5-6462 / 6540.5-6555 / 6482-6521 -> -0.4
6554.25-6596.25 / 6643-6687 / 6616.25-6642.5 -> -1.0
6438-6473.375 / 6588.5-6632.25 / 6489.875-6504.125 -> 0.3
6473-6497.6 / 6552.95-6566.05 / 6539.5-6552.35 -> -1.9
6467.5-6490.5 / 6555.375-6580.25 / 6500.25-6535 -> -1.9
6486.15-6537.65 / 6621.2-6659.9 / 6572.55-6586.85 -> 0.3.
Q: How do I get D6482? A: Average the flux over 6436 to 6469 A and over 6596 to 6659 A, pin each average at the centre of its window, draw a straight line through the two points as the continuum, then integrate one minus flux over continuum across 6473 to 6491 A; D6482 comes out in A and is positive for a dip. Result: -0.1 A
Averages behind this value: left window 14.8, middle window 14.8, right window 14.4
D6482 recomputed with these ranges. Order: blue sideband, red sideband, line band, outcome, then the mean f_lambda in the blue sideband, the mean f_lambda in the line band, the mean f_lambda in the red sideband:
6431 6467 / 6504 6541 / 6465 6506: 0.2 A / 14.8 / 14.6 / 14.7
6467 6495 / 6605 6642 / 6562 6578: 1.8 A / 14.7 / 12.9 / 14.4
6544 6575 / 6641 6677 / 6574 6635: -3.3 A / 13.1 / 14.3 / 14.2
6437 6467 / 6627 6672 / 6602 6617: 0.0 A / 14.8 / 14.4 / 14.3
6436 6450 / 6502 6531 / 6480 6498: 0.3 A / 14.8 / 14.5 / 14.7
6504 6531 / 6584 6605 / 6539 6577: 3.1 A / 14.7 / 13.3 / 14.3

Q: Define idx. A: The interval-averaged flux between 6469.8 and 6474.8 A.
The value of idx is 14.7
